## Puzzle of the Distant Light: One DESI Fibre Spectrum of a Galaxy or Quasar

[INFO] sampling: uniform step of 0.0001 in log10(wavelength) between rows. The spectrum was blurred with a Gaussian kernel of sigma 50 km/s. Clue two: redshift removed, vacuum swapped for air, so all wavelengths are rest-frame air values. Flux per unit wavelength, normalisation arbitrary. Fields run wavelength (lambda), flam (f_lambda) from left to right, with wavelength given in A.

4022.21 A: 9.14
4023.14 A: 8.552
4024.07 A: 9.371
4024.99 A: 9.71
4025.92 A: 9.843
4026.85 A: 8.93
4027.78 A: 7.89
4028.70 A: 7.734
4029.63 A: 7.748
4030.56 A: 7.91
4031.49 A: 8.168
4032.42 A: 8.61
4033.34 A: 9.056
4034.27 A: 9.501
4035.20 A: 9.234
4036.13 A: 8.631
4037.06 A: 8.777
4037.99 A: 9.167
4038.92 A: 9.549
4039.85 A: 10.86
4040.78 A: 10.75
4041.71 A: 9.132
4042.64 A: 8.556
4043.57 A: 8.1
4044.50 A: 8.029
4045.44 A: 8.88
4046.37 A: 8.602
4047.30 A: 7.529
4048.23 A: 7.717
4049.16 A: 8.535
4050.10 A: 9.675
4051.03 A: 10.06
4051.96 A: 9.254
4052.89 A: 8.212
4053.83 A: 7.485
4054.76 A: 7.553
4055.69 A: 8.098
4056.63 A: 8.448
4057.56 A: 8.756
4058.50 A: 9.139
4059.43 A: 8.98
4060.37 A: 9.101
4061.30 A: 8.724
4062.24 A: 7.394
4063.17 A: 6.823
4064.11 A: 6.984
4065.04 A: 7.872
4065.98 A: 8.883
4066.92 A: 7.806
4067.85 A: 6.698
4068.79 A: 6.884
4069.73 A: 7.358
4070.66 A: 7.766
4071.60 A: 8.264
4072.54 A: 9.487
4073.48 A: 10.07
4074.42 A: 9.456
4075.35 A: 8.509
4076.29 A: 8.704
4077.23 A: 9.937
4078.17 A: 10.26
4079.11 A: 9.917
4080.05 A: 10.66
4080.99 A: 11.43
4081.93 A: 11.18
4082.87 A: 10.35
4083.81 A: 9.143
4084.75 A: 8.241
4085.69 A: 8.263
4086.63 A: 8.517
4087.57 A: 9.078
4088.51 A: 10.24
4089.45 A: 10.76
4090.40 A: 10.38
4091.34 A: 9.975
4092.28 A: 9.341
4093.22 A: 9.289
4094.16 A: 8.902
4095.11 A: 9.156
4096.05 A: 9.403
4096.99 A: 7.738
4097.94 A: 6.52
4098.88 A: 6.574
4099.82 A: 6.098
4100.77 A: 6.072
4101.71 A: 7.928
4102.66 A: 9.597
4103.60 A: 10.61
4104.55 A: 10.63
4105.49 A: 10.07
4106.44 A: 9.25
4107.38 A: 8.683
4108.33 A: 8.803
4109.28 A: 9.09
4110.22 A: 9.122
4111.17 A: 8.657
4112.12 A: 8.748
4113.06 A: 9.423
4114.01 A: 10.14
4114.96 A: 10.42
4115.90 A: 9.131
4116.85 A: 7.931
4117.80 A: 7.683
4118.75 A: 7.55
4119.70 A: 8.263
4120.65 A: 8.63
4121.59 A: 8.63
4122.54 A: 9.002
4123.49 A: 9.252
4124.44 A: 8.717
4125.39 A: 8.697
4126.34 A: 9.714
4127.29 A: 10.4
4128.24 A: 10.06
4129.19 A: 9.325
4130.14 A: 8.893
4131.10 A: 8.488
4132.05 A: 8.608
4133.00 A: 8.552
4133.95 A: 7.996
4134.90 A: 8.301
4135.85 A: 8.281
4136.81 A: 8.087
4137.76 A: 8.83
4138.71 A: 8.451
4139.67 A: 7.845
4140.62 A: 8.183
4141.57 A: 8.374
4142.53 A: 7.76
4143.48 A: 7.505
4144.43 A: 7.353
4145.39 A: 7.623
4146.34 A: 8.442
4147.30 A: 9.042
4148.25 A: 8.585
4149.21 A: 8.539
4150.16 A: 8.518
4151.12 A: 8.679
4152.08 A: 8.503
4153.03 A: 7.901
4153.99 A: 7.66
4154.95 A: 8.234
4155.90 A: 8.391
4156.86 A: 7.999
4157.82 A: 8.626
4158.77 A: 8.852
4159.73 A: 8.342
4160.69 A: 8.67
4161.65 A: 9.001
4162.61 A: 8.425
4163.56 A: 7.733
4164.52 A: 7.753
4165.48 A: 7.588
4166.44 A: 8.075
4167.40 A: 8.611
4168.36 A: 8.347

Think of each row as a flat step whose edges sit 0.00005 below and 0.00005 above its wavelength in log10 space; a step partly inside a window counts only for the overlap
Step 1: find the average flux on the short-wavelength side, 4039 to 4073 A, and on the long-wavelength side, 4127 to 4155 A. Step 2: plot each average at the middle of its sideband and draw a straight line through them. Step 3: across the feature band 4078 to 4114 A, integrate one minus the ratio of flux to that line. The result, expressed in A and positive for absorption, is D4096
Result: -3.2 A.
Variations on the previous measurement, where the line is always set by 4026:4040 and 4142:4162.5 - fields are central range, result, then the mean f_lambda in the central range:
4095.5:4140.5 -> -1.4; 8.7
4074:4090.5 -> -2.2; 9.71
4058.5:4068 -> 0.7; 8.03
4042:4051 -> 0.2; 8.49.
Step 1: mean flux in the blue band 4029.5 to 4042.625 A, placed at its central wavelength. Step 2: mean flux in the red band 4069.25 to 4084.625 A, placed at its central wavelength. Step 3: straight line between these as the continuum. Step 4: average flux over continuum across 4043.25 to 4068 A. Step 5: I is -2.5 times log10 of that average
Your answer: 0.12 mag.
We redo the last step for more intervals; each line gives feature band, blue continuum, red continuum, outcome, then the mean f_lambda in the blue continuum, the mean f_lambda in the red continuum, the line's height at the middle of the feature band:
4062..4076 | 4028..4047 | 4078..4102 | 0.12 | 8.83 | 9.05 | 8.96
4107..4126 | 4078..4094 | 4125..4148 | 0.02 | 9.8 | 8.53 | 9.04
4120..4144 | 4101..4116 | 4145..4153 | 0.02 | 9.35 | 8.47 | 8.84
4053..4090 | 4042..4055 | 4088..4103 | -0.03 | 8.47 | 8.61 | 8.54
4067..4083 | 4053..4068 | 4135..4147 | -0.14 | 8.08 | 8.08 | 8.08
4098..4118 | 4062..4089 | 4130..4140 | -0.02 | 8.85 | 8.38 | 8.59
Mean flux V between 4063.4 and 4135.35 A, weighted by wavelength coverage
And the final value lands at 8.9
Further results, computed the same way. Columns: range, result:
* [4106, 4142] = 8.8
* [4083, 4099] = 9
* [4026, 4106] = 8.79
